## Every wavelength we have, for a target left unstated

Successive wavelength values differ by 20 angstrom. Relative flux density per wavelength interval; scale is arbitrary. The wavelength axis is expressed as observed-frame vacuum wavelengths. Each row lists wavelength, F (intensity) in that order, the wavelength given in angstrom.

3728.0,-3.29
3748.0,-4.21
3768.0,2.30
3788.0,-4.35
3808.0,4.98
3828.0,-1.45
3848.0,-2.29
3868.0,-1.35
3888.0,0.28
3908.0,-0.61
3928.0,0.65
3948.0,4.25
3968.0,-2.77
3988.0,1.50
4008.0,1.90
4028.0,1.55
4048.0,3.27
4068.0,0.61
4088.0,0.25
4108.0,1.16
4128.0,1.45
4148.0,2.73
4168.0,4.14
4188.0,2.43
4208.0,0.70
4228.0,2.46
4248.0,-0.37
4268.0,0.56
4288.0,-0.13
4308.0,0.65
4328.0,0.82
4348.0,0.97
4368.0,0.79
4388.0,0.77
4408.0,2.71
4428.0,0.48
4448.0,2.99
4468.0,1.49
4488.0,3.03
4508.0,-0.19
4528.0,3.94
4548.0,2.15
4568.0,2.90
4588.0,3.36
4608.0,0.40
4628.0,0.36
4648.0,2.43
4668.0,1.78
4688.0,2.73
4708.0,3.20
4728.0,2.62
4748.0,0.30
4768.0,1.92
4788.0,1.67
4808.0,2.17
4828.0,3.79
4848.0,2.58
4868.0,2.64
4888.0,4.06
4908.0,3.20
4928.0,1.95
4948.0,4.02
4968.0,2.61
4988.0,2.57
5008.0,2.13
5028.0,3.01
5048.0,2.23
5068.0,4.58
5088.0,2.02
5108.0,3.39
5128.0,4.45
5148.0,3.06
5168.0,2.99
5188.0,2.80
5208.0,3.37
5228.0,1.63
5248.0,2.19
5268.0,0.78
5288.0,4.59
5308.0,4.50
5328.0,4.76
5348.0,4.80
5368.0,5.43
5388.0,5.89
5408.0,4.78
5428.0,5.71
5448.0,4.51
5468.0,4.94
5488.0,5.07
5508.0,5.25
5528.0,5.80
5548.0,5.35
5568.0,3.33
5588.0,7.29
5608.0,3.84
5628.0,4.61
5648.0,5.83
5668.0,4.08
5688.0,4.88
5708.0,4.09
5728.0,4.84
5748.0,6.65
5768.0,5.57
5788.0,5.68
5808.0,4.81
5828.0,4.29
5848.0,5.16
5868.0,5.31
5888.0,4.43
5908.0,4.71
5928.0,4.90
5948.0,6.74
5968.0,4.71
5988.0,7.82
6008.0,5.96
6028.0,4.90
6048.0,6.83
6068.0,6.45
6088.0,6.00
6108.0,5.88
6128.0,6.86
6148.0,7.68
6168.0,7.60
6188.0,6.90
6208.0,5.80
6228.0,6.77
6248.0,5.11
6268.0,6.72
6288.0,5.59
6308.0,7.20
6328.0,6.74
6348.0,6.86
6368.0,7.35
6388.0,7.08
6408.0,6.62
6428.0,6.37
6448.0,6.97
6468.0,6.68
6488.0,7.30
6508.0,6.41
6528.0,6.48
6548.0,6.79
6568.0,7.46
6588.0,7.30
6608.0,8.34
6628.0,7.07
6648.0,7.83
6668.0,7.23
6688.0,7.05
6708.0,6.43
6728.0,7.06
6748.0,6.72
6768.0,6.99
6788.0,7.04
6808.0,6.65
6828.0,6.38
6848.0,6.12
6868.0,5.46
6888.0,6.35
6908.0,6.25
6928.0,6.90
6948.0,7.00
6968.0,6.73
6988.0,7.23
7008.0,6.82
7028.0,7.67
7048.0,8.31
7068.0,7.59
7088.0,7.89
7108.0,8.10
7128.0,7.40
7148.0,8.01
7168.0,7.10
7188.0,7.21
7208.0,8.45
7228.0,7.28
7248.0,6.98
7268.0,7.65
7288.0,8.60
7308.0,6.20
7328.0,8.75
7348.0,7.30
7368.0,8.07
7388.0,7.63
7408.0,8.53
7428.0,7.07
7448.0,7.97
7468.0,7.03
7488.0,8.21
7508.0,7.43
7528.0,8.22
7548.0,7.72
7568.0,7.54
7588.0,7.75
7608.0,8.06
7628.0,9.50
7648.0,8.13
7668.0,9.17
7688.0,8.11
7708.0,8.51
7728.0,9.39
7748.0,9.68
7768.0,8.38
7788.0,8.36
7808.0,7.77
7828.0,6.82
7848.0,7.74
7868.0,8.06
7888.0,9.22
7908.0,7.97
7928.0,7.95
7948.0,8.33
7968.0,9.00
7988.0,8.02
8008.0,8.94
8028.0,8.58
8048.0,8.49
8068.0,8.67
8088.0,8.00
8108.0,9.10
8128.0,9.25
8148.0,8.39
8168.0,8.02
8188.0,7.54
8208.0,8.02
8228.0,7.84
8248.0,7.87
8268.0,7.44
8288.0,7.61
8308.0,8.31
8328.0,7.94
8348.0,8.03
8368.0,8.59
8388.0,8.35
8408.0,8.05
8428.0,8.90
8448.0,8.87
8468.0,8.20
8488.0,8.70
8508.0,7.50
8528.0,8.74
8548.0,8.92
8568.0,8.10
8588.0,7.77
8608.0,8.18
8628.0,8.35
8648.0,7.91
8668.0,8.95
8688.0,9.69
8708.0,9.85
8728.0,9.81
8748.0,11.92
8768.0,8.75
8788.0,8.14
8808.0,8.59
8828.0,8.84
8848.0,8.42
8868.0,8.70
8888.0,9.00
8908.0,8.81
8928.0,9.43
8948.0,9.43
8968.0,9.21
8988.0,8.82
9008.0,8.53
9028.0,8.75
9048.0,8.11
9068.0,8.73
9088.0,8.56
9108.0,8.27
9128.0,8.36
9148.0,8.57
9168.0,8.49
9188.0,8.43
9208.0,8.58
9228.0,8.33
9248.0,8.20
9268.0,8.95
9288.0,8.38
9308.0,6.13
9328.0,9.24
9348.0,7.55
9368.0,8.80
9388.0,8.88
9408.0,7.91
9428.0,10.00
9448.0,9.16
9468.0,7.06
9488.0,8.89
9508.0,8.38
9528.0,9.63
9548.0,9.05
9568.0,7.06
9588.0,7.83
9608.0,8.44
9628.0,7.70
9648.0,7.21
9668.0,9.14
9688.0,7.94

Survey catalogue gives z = 0.33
